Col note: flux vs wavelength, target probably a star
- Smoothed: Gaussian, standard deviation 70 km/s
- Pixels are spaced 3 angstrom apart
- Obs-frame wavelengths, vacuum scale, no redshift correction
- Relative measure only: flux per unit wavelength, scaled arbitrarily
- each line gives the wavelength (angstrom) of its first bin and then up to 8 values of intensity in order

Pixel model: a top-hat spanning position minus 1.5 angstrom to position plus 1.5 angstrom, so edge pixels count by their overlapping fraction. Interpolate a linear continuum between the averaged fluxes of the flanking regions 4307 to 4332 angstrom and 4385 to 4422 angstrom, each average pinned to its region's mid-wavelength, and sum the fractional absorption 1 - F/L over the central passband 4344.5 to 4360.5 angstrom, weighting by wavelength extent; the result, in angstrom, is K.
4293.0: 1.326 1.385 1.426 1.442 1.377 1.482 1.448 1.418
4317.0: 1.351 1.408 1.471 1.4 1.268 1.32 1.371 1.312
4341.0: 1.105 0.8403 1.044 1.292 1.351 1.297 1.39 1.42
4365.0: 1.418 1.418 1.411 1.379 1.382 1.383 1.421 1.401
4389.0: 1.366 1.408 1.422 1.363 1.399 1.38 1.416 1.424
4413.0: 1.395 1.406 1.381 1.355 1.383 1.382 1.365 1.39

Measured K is 1.72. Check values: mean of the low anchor 1.4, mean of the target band 1.25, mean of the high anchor 1.39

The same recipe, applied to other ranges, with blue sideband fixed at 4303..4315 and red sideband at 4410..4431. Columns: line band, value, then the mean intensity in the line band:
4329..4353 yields 3.7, 1.2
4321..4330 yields 0.2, 1.39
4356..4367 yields 0.1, 1.39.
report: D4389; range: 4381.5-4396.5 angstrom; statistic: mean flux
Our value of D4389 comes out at 1.4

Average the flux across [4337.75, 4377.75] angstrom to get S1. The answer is 1.29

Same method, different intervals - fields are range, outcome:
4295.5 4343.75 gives 1.36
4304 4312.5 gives 1.44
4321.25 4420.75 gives 1.35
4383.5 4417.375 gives 1.4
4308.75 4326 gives 1.42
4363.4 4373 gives 1.41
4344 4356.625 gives 1.19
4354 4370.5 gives 1.39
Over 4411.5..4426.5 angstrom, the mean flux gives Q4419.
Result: 1.38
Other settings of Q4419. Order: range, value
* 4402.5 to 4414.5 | 1.4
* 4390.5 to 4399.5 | 1.4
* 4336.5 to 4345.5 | 1.09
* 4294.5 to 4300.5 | 1.41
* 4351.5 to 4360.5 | 1.35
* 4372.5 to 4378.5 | 1.38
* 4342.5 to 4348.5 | 0.942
